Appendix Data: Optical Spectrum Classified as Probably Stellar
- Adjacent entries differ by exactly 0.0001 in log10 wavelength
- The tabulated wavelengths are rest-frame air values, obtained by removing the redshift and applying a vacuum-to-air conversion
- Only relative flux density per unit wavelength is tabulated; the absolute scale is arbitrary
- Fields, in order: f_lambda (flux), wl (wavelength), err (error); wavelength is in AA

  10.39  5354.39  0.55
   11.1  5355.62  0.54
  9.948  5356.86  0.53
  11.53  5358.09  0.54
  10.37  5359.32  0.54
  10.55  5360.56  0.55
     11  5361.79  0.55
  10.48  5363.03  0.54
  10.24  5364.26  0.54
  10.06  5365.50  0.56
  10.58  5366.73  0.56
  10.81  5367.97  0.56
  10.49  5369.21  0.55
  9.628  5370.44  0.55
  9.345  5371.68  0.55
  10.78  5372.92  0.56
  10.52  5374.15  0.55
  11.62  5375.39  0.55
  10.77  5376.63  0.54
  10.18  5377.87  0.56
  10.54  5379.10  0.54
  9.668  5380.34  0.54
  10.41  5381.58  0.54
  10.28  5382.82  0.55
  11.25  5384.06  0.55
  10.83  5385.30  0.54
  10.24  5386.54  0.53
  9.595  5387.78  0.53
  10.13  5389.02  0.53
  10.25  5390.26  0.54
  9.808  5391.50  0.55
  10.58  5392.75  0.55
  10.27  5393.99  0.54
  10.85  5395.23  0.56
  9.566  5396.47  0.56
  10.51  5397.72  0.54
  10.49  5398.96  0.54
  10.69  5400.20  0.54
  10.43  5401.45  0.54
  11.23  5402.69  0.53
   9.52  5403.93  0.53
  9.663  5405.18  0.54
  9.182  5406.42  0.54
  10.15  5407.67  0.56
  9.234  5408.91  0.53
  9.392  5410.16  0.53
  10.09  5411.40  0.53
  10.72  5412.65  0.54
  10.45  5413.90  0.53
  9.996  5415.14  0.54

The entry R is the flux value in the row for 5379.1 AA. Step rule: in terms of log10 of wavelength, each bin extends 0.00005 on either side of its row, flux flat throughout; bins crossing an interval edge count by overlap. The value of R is 10.54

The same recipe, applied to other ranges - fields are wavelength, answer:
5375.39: 11.62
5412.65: 10.72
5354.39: 10.39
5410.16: 9.392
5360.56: 10.55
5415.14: 9.996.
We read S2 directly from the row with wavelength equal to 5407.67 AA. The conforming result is 10.15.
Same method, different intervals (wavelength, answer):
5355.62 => 11.1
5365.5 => 10.06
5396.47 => 9.566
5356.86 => 9.948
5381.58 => 10.41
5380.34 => 9.668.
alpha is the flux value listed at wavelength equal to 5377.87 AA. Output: 10.18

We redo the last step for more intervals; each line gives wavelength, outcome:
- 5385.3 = 10.83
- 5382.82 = 10.28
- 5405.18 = 9.663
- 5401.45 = 10.43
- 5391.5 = 9.808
